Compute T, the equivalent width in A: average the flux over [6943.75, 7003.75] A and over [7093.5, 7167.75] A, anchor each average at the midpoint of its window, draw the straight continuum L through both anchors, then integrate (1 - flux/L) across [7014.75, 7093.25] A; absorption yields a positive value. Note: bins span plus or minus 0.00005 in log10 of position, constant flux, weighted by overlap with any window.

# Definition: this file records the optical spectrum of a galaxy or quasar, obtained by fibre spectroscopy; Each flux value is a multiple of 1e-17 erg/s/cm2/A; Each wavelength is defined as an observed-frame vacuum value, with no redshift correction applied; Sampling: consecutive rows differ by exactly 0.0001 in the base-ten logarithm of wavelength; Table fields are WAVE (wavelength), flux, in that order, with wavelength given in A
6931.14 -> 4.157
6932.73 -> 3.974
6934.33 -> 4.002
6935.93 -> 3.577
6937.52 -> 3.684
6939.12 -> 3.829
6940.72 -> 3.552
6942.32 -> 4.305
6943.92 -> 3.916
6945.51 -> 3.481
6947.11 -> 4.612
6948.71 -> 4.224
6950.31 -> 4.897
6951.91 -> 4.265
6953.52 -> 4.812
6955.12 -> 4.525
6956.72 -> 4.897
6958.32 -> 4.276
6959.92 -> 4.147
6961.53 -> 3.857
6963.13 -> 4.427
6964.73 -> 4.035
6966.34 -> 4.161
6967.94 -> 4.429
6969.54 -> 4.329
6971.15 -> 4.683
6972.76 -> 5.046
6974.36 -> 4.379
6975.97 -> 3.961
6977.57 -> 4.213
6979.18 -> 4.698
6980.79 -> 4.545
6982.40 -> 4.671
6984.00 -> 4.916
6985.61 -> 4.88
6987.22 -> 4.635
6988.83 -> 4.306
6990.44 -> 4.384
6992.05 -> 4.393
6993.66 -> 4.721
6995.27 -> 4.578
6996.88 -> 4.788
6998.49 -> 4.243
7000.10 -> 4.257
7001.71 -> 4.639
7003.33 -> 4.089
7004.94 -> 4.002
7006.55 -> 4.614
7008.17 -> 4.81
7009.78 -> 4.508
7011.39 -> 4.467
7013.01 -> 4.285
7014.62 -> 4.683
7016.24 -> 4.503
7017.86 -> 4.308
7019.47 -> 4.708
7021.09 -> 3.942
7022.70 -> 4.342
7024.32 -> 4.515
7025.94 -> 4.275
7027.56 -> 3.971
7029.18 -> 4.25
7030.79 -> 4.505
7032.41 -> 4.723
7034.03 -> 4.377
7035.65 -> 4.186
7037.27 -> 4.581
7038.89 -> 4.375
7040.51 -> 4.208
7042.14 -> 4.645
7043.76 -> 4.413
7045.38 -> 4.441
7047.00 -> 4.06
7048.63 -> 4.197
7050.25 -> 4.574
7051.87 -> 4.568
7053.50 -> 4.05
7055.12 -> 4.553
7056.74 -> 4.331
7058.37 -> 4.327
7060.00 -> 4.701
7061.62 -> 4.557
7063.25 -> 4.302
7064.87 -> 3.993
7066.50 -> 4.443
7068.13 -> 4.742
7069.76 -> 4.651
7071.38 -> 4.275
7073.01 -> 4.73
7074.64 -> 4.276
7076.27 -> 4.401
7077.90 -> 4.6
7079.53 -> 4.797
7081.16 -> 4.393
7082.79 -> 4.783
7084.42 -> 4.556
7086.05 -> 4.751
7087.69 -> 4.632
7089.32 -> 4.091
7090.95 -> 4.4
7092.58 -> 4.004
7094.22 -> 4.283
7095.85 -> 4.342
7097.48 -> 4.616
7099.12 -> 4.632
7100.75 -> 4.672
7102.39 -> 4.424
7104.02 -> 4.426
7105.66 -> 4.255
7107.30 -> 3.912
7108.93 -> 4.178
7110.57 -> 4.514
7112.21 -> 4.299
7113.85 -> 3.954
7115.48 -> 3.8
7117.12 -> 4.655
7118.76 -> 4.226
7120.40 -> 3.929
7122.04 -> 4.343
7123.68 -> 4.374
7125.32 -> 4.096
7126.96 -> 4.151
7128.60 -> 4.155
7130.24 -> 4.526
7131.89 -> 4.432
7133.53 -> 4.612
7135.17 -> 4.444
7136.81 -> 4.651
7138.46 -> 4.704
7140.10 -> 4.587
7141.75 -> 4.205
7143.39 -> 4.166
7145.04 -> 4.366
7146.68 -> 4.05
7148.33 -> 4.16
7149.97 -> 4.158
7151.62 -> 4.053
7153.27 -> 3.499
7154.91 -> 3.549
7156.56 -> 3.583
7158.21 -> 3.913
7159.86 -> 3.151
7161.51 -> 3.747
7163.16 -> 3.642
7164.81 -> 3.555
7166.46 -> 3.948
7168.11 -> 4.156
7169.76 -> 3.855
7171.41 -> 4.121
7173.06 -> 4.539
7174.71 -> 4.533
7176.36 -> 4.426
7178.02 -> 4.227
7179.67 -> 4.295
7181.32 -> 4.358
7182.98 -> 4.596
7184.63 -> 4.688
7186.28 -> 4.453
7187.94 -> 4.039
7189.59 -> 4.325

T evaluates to -2.1 A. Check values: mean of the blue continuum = 4.44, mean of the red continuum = 4.18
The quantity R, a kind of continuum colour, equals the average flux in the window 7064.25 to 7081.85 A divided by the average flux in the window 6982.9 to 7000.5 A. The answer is 1.0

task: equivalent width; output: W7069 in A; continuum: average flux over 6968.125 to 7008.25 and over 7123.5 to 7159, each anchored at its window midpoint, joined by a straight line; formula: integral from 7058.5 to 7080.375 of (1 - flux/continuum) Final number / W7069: -0.8 A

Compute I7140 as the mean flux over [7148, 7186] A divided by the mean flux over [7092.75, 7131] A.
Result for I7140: 0.94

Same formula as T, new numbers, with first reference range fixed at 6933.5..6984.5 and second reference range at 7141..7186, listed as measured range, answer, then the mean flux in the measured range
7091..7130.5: -1.53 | 4.28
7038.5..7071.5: -1.74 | 4.4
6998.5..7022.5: -1.00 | 4.41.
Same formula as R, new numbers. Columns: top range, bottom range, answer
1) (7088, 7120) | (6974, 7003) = 0.95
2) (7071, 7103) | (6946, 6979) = 1.02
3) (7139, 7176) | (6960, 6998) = 0.89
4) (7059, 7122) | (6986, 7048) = 1.00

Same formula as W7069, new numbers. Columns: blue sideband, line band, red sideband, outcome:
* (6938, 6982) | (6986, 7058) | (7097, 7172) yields -2.58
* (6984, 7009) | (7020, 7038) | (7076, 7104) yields 0.64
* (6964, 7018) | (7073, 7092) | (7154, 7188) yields -1.12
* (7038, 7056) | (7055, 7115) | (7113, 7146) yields -1.02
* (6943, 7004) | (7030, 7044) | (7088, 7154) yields -0.25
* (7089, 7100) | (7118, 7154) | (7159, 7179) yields -1.01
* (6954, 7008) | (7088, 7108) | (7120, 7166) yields -0.72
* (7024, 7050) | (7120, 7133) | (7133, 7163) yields -0.44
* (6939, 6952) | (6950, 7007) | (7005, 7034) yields -2.68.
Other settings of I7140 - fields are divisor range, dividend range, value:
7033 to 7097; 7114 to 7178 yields 0.93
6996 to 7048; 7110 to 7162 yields 0.95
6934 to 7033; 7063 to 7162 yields 0.98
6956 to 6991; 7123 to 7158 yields 0.95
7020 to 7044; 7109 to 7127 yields 0.97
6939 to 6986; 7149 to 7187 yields 0.93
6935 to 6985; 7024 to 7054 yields 1.01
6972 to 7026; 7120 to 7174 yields 0.92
